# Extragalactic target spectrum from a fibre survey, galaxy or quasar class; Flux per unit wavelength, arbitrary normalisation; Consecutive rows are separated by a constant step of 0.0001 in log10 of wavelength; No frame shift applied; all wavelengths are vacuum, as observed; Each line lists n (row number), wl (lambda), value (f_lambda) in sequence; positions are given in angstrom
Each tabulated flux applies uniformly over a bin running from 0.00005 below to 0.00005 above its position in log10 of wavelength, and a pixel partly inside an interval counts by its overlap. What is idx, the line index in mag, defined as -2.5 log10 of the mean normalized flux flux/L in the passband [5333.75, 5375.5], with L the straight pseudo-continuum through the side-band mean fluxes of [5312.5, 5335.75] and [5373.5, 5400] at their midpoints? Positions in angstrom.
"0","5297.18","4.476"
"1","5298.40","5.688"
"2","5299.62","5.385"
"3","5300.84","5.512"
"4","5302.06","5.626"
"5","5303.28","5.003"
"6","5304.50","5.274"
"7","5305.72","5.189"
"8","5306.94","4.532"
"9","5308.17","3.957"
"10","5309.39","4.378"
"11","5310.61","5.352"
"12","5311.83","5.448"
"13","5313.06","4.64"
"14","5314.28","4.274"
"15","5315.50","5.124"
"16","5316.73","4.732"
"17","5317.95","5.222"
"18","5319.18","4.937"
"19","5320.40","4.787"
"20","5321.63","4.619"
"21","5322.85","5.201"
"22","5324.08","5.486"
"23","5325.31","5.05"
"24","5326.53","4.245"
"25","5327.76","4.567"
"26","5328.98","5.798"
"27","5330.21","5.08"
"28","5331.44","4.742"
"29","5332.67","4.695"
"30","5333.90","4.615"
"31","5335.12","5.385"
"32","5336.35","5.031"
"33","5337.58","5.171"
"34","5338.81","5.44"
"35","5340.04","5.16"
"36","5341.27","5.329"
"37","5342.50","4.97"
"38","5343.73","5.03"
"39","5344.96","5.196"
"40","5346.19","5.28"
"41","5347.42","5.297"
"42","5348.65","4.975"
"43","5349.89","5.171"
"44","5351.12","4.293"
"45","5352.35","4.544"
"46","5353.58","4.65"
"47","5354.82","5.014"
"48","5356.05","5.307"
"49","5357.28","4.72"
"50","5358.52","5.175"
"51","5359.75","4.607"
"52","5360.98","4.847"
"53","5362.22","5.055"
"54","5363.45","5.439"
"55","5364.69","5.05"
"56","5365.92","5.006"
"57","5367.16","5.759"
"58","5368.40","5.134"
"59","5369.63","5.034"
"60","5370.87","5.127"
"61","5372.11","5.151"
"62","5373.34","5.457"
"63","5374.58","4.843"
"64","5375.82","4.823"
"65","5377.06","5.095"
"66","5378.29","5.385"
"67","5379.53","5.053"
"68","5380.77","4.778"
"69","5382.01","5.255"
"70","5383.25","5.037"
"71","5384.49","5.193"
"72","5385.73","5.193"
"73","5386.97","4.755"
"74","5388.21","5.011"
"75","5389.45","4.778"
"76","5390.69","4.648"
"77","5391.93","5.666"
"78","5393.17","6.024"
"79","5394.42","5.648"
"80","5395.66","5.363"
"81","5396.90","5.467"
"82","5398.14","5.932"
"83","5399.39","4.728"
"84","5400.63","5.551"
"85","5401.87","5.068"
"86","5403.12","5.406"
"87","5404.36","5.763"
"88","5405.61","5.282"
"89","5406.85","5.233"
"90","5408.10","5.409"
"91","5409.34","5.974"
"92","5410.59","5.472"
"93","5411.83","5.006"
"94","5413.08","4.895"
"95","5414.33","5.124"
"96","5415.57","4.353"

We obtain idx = -0.01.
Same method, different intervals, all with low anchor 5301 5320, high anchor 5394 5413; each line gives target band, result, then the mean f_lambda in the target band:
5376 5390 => 0.05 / 5.04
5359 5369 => 0.02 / 5.11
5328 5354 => 0.01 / 5.04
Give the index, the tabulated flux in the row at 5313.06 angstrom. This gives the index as 4.64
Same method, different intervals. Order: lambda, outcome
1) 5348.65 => 4.975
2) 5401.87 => 5.068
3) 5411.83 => 5.006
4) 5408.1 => 5.409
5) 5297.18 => 4.476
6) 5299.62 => 5.385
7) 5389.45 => 4.778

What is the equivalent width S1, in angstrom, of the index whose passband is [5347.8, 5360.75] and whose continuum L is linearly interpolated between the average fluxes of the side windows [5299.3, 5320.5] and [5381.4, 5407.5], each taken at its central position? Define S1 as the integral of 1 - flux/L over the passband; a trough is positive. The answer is 0.7 angstrom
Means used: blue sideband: 4.96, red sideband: 5.29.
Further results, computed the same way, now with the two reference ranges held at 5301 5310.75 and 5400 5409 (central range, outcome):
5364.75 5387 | 0.6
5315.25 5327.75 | 0.2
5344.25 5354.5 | 0.4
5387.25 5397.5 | 0.1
